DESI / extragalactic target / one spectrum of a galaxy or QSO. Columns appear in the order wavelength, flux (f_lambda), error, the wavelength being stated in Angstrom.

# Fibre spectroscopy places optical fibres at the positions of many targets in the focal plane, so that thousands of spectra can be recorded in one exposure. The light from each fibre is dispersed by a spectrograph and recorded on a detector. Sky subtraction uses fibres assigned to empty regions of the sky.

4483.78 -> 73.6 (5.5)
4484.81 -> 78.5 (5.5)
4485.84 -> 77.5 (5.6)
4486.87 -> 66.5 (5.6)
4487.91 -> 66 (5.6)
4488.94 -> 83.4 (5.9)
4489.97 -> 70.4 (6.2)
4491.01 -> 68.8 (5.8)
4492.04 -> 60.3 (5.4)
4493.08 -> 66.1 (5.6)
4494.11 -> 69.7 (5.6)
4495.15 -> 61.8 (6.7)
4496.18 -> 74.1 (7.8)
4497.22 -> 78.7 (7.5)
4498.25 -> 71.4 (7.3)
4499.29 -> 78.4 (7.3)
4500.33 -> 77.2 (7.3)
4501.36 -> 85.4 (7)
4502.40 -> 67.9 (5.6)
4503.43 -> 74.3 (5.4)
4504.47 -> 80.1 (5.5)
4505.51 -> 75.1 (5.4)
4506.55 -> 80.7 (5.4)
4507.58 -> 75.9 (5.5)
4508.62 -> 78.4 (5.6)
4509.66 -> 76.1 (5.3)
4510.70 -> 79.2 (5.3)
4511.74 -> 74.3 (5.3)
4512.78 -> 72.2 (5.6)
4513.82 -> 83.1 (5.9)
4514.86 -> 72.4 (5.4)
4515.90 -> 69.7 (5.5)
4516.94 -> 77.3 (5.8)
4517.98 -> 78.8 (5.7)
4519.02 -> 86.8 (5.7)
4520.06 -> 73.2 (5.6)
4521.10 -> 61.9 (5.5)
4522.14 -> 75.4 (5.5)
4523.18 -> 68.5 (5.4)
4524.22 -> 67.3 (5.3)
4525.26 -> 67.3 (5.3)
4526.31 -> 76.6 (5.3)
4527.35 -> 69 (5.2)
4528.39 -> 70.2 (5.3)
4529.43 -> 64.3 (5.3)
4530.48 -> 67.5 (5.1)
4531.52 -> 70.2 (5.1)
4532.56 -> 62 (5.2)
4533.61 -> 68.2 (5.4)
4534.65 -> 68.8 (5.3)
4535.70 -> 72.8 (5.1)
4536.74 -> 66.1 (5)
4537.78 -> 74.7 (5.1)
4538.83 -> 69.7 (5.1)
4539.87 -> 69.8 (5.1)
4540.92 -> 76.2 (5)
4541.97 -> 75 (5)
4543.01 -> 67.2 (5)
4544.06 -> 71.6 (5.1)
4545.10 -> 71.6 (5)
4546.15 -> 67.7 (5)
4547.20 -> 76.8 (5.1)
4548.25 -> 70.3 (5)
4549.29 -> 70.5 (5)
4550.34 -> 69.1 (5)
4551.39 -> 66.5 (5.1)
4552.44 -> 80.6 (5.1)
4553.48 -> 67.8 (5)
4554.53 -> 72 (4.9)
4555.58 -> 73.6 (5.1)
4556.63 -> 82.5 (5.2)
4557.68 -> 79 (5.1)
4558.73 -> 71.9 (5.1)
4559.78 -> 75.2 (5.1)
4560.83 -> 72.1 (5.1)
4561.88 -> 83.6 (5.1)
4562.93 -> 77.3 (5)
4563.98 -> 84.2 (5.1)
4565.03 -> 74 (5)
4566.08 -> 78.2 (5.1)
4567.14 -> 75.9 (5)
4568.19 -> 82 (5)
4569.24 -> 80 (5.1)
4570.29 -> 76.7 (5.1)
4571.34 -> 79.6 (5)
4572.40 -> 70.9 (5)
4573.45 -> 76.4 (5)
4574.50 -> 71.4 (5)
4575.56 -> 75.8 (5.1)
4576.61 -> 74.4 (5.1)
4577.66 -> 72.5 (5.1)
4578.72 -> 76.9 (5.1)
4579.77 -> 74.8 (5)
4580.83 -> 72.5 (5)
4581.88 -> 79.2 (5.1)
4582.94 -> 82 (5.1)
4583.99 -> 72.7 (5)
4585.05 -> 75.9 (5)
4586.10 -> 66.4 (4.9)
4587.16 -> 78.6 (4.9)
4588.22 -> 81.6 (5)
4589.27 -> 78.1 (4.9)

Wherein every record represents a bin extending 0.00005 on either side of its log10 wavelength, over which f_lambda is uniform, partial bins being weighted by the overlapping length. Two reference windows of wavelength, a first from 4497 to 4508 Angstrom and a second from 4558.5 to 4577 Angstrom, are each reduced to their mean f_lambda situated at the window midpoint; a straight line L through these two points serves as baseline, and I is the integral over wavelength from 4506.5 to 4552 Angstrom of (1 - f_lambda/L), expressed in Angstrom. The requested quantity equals 2.8 Angstrom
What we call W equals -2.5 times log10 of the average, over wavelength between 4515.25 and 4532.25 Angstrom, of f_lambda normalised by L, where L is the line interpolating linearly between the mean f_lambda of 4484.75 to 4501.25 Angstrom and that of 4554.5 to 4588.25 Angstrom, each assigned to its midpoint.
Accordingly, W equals 0.03 mag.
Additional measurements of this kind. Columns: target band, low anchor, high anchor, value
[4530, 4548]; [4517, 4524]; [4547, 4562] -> 0.05 mag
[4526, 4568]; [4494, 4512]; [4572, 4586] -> 0.04 mag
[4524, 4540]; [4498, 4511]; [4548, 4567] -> 0.10 mag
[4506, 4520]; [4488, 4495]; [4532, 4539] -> -0.12 mag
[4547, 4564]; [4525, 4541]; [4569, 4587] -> -0.03 mag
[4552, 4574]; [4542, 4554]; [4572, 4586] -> -0.06 mag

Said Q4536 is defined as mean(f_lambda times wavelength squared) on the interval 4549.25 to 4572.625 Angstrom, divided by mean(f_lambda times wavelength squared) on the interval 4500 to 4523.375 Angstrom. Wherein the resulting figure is 1.02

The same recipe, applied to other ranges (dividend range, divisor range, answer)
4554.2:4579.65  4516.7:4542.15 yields 1.10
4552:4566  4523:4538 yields 1.13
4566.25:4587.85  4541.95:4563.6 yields 1.04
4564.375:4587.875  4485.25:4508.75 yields 1.07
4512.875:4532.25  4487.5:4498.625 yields 1.04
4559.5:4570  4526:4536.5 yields 1.16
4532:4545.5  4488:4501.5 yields 0.99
